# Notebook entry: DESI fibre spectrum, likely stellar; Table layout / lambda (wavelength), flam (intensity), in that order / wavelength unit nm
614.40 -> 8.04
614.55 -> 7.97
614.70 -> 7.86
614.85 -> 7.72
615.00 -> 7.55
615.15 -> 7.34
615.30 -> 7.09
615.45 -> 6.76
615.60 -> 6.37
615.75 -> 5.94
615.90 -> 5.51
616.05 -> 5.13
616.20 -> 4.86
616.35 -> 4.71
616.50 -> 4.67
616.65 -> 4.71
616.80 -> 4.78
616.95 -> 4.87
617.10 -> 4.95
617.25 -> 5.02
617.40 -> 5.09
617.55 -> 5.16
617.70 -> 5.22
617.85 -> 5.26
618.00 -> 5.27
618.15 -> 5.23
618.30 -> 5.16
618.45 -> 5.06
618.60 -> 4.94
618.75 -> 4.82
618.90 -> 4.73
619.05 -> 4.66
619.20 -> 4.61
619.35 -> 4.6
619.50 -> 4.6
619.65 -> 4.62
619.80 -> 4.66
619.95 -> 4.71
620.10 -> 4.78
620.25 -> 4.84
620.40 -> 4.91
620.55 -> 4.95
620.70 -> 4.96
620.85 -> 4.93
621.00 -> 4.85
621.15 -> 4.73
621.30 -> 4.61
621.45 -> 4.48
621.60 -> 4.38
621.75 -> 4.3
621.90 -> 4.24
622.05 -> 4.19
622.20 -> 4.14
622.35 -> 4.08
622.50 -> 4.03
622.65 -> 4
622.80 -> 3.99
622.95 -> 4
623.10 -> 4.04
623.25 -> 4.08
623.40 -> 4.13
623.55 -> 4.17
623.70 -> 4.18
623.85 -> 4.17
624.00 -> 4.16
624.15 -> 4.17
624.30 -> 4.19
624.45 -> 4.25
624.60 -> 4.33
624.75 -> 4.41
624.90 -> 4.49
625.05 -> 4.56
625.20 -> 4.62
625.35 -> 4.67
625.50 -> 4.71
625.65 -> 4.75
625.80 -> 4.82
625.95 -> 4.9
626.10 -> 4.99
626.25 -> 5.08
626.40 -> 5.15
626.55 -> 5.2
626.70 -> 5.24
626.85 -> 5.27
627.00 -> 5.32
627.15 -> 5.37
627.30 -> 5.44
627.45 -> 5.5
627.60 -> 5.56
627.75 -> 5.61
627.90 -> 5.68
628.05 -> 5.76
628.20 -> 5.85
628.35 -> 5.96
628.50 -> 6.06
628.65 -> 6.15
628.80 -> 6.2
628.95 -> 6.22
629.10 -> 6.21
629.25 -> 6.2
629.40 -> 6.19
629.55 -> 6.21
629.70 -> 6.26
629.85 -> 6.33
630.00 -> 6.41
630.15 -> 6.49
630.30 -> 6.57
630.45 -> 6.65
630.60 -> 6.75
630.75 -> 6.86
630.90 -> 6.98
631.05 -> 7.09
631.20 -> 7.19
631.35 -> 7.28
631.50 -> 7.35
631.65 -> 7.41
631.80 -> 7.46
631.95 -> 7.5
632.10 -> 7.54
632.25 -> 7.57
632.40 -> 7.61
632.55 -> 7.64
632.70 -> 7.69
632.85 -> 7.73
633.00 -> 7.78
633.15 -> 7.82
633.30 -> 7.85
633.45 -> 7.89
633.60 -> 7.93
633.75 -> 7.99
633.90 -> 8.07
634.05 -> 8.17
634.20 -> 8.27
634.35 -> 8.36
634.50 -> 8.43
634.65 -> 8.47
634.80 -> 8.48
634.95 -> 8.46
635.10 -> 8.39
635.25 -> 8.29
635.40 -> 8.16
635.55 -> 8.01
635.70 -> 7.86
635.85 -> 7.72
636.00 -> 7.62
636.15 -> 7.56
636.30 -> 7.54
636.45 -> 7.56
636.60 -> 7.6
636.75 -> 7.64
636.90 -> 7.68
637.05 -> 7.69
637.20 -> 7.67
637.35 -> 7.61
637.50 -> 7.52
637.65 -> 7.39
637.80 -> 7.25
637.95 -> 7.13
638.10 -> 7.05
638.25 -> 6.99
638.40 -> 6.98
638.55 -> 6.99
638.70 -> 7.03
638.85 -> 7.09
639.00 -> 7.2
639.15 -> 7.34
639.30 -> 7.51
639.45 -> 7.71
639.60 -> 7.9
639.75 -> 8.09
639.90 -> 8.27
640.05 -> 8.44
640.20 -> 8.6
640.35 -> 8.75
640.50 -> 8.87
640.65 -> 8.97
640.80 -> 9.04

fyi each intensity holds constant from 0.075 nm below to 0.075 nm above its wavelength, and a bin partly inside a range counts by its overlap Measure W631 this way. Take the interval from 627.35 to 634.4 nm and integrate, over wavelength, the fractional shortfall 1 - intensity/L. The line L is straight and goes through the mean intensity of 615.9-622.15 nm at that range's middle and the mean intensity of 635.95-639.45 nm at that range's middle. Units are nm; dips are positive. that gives -0.498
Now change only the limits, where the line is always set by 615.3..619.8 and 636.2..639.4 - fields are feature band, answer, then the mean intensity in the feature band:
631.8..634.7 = -0.44 nm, 7.89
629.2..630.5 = 0.02 nm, 6.37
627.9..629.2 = 0.06 nm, 6.03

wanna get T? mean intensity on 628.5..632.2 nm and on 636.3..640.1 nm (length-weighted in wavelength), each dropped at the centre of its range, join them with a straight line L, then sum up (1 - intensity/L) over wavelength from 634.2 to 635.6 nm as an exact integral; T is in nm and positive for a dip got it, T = -0.23 nm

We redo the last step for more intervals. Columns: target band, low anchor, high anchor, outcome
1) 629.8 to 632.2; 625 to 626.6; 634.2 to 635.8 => -0.073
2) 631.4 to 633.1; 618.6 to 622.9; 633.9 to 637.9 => -0.114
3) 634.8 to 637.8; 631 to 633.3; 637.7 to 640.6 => -0.076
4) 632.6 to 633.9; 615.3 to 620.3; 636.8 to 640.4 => -0.172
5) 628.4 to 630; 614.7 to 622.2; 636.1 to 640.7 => 0.072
